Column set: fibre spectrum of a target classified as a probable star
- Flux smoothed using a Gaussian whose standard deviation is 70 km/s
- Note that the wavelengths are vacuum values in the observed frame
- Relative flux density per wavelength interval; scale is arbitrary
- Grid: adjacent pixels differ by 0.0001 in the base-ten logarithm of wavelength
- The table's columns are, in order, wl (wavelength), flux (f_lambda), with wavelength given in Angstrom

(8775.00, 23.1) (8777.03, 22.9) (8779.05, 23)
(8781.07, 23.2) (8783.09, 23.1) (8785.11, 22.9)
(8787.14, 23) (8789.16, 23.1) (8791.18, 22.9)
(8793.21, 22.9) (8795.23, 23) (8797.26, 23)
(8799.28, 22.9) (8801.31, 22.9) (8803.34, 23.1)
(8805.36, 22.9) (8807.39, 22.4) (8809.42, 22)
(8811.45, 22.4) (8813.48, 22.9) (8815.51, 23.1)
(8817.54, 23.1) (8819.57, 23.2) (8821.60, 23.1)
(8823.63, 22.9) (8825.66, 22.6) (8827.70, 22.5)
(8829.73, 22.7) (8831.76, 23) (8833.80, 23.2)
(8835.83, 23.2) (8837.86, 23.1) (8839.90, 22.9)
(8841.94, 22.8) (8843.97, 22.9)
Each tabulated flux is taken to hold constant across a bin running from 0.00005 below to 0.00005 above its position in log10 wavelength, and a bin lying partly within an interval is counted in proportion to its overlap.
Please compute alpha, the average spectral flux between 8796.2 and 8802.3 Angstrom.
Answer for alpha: 22.9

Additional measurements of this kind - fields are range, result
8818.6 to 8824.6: 23.1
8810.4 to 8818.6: 22.9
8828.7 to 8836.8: 23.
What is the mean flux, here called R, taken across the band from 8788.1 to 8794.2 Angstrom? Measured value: 23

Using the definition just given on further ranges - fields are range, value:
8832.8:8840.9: 23.1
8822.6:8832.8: 22.7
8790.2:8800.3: 22.9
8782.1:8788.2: 23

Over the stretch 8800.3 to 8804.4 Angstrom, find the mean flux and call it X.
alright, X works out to 23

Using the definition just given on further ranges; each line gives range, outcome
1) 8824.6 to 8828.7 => 22.5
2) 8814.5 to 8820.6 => 23.1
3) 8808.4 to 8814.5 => 22.4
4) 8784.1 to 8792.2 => 23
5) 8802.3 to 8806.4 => 23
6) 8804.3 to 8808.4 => 22.7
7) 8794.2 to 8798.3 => 23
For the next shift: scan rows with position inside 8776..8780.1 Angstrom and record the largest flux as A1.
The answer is 23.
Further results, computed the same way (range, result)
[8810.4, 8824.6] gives 23.2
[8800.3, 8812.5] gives 23.1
